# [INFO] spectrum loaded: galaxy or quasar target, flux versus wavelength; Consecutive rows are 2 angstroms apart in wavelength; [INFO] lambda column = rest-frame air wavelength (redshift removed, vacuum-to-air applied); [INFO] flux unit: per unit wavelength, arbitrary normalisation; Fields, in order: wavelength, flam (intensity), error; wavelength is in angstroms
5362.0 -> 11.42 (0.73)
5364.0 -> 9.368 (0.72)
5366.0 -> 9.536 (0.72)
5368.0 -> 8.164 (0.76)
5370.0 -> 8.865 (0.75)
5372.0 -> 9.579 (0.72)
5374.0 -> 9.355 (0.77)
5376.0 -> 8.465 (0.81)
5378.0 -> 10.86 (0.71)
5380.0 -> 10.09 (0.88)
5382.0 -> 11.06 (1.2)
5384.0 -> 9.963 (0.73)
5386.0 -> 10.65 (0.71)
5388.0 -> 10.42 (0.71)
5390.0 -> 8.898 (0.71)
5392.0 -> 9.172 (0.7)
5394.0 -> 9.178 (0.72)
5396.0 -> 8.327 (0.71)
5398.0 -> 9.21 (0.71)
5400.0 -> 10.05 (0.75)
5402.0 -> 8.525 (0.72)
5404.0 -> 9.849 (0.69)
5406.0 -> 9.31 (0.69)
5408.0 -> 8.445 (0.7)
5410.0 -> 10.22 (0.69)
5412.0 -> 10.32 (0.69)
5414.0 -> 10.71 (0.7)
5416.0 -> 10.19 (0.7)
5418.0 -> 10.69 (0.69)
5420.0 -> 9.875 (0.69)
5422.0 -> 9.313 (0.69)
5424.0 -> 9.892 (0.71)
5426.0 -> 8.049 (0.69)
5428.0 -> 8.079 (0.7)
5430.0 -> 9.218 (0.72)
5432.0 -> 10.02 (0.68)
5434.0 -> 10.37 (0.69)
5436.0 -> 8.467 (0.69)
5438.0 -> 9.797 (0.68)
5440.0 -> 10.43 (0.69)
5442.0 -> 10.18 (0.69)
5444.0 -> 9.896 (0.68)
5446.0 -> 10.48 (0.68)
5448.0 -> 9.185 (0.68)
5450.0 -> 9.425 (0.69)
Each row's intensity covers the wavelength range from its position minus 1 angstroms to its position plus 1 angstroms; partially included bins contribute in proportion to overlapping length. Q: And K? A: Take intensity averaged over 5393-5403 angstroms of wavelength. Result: 9.06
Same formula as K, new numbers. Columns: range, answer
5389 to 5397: 8.89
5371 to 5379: 9.56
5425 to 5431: 8.45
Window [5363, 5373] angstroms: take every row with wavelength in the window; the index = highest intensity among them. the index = 9.579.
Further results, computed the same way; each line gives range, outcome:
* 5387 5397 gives 10.42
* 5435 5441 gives 10.43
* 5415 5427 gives 10.69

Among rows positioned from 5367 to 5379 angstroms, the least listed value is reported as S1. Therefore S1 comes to 8.164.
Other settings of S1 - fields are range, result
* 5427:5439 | 8.079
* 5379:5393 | 8.898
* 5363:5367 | 9.368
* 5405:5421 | 8.445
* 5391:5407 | 8.327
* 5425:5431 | 8.049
